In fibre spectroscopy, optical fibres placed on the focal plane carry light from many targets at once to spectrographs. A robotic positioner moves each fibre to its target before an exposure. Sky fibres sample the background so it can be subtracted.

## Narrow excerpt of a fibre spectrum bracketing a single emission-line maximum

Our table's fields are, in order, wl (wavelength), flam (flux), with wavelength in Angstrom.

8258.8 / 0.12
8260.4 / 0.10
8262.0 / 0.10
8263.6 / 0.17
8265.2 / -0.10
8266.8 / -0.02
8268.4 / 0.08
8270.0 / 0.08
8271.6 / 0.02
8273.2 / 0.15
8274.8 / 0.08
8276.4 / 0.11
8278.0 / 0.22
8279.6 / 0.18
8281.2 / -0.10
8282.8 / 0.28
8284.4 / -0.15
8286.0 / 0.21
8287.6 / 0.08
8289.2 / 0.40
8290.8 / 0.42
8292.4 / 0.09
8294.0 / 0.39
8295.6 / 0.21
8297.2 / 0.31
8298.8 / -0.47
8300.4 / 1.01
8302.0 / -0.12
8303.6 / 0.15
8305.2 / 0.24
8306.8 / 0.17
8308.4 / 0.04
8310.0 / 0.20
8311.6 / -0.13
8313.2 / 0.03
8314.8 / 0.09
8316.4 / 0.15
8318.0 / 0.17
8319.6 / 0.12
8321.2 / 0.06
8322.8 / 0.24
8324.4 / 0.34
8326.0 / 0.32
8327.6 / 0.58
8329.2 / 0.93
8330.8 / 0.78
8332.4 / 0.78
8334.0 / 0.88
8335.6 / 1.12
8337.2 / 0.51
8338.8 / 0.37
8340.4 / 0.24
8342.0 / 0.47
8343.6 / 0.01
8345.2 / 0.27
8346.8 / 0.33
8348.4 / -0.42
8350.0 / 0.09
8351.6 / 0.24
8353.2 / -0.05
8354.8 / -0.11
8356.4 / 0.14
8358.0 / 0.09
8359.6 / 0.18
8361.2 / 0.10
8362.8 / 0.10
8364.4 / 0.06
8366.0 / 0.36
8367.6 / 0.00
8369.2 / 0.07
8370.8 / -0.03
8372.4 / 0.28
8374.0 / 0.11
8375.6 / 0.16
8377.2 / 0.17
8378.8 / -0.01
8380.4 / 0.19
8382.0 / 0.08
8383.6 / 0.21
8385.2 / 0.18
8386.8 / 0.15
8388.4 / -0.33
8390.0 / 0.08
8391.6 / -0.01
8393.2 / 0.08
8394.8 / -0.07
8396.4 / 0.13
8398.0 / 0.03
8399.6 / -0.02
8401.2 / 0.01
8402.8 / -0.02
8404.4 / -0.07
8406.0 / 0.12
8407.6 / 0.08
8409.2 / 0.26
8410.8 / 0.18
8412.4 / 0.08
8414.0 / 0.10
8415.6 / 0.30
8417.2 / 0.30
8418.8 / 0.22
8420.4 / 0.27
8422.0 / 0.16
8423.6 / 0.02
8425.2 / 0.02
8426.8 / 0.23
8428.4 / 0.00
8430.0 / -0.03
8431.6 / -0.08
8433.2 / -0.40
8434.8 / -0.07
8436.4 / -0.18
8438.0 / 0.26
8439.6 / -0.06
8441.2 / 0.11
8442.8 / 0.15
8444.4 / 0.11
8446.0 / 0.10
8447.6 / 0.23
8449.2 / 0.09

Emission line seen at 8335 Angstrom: [O II]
